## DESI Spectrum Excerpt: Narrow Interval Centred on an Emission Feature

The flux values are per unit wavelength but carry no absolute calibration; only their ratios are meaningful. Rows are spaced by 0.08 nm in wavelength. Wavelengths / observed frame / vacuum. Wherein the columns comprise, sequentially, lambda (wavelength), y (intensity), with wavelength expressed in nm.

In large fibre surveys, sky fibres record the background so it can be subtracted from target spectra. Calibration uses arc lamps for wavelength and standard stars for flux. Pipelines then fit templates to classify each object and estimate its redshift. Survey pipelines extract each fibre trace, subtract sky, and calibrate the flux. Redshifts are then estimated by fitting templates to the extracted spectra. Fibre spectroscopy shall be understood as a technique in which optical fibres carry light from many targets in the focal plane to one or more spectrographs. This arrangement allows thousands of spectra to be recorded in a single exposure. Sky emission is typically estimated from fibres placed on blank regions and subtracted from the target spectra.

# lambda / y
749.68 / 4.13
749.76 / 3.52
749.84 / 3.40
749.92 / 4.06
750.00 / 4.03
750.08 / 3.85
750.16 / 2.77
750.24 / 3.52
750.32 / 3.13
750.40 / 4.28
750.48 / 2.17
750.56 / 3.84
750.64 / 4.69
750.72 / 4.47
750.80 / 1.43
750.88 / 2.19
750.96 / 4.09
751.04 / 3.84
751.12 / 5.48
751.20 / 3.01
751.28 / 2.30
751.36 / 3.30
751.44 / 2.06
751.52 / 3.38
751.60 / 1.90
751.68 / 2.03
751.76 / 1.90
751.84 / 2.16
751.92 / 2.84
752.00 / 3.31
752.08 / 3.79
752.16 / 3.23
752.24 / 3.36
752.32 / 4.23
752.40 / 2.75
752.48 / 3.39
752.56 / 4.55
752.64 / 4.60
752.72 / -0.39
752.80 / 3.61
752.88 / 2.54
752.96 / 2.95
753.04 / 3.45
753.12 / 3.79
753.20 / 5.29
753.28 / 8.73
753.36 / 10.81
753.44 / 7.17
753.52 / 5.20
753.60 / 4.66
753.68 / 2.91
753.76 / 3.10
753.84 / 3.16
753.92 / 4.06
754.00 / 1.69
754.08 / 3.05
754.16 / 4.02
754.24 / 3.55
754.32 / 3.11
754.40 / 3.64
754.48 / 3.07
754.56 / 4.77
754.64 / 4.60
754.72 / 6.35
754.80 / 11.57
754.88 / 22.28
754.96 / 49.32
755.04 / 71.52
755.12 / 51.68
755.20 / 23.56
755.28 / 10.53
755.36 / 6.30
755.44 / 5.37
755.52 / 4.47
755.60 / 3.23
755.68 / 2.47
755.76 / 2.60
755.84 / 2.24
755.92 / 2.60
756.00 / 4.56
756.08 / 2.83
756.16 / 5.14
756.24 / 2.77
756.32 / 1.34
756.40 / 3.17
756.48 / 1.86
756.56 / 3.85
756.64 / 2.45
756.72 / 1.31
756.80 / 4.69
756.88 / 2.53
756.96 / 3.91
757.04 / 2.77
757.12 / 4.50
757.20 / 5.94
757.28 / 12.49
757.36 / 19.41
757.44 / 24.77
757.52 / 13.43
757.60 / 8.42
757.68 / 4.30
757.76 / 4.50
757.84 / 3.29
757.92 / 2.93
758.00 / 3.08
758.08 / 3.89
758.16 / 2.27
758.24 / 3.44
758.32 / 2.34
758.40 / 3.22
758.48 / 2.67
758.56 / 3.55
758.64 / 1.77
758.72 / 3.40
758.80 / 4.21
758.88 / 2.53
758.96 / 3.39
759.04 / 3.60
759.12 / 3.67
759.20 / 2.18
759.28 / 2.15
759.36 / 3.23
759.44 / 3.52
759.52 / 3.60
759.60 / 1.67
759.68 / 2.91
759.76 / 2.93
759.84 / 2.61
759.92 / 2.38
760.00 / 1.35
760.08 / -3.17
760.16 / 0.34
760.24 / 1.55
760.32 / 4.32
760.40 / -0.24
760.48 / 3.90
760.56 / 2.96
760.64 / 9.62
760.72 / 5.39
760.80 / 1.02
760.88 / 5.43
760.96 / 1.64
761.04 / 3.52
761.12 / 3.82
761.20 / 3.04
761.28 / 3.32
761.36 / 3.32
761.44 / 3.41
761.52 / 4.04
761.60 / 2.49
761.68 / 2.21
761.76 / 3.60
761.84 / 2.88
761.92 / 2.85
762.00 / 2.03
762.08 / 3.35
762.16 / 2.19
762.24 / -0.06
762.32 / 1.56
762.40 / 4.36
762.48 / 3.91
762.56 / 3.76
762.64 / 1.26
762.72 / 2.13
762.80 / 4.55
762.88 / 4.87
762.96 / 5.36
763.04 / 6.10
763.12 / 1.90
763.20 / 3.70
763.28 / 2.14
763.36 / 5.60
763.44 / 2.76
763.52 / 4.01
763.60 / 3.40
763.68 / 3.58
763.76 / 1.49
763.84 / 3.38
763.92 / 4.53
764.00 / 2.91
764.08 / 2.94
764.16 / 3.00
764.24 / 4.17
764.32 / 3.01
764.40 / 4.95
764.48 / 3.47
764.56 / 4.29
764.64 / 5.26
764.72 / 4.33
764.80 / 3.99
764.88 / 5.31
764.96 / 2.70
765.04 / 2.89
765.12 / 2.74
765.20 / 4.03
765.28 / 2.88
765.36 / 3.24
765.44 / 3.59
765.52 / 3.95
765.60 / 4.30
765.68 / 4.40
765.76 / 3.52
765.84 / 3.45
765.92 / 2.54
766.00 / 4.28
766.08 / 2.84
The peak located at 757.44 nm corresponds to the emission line [N II]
